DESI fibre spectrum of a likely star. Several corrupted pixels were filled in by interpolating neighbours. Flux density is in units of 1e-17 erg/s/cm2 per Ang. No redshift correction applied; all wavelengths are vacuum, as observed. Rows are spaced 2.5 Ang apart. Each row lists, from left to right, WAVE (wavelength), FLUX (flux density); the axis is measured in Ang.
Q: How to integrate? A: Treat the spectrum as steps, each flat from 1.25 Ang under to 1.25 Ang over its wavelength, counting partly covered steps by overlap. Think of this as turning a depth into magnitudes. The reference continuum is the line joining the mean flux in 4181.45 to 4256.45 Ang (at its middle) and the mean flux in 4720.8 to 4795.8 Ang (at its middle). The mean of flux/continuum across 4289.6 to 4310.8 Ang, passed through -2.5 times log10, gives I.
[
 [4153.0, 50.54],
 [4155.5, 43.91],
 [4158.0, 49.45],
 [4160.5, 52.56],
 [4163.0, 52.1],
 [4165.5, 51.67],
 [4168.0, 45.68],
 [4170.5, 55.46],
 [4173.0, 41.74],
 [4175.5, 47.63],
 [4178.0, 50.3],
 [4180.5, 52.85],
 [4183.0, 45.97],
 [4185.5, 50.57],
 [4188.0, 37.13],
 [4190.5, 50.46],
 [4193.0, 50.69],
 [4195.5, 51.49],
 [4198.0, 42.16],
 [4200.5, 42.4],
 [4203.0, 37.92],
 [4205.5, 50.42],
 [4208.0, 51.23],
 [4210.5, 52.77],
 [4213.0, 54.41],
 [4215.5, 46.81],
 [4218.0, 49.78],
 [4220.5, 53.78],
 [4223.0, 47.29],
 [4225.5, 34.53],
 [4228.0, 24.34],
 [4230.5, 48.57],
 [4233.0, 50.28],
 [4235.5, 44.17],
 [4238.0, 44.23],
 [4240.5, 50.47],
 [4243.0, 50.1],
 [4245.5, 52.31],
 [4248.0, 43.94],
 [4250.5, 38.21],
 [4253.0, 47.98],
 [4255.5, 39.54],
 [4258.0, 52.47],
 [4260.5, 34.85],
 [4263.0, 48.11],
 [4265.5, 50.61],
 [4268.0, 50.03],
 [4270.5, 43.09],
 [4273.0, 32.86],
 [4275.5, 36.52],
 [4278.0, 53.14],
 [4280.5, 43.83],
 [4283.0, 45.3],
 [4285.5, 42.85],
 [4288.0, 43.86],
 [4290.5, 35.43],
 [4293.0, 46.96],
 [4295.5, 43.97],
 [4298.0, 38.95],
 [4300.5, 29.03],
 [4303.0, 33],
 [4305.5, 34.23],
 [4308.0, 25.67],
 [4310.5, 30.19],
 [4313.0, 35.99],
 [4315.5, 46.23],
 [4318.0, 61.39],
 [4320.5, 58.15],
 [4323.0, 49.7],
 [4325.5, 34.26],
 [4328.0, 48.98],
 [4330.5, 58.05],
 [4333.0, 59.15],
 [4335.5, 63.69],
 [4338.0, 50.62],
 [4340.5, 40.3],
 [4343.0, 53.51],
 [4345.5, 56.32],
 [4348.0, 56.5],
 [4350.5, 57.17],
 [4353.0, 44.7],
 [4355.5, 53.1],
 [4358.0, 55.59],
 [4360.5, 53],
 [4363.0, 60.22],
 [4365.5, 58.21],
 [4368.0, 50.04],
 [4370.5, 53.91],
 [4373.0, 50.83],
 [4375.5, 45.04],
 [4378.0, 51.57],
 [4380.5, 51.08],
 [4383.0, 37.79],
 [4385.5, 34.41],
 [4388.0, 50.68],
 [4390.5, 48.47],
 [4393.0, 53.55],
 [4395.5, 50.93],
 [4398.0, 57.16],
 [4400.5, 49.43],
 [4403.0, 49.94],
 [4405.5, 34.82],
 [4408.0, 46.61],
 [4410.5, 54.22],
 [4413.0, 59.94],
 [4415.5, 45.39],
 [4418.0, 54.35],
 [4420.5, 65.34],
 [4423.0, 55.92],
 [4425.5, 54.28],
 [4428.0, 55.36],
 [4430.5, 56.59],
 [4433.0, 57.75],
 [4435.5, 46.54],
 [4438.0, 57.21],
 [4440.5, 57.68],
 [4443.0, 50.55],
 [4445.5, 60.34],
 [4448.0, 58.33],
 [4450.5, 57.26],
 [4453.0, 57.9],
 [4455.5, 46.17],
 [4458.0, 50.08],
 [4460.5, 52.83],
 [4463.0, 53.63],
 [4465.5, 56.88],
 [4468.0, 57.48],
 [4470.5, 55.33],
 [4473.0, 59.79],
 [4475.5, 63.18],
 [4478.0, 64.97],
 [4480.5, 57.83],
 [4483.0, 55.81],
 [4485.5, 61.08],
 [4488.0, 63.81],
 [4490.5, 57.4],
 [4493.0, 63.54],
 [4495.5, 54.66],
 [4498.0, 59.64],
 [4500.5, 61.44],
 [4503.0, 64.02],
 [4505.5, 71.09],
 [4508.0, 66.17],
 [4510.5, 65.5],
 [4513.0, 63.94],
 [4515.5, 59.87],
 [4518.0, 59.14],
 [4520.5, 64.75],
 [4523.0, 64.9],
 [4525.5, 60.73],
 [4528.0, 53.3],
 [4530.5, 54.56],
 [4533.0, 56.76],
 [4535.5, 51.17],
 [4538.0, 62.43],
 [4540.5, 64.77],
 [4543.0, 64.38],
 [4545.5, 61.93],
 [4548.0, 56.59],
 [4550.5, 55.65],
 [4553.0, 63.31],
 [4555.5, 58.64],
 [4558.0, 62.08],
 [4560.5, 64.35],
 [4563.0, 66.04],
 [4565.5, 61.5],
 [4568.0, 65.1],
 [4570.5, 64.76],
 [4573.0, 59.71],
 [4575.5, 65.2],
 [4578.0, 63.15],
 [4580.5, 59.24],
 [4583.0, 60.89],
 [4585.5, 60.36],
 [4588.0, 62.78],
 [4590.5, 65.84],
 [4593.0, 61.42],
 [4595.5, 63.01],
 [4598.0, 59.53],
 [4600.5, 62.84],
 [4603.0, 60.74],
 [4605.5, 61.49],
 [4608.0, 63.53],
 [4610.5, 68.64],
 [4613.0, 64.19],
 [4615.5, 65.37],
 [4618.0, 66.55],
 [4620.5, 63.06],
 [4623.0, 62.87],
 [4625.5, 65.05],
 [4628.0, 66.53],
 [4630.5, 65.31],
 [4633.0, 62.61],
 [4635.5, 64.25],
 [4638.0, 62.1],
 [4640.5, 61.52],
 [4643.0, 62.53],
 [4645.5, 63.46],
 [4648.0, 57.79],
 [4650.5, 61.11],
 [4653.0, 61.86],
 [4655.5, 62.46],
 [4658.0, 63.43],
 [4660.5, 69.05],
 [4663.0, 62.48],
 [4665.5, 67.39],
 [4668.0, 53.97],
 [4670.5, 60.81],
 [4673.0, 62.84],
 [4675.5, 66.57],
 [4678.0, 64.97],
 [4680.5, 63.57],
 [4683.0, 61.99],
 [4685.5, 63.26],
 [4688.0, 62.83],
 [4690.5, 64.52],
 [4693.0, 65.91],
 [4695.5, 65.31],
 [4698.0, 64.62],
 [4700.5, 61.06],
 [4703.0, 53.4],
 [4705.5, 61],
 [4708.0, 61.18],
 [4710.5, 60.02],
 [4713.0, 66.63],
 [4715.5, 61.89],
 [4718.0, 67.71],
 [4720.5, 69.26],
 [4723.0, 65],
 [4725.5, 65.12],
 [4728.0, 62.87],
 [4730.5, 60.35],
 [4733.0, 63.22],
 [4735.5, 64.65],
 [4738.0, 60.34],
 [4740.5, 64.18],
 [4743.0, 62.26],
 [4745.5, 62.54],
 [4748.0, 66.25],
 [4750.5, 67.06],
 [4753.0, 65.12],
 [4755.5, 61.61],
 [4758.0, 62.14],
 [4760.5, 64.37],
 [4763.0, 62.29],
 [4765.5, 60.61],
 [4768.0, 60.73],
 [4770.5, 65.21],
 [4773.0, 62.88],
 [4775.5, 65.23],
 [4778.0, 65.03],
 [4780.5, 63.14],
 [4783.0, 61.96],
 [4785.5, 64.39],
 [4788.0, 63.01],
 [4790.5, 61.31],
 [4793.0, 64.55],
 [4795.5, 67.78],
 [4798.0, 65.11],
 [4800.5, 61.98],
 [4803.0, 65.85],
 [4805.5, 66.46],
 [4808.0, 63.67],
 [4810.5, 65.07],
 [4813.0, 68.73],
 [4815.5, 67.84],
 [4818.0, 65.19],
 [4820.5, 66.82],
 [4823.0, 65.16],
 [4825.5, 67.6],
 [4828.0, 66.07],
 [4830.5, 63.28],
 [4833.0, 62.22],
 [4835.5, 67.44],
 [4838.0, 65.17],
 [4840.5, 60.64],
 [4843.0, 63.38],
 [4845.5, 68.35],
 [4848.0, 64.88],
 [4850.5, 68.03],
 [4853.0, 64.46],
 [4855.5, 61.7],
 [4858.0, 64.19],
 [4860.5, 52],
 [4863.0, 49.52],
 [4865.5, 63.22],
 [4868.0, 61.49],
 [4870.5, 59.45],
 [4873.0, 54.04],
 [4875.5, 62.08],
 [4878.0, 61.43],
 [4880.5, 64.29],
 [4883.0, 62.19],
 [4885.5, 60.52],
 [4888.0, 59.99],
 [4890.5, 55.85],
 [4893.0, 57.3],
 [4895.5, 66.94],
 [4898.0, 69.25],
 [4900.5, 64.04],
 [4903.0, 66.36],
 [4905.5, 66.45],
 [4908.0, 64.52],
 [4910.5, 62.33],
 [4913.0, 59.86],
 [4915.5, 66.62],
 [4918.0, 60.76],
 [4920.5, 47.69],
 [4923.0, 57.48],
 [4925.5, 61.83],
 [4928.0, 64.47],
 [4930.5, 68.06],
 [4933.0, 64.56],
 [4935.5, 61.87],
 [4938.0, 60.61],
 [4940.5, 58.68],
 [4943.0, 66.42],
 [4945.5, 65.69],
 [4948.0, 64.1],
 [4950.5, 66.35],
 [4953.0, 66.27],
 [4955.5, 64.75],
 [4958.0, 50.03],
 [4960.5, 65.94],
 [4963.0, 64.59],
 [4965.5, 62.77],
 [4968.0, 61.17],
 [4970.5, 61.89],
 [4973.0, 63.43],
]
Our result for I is 0.34 mag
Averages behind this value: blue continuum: 46.2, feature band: 35.5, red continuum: 63.5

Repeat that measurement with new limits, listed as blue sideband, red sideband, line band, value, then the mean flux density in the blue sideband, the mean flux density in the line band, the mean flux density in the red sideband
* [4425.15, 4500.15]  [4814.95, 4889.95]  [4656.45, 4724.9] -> -0.05 mag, 56.9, 63.4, 62.6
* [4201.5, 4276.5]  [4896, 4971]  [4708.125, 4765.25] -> -0.10 mag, 45.4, 63.7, 62.9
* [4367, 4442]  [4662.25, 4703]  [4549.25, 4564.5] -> -0.07 mag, 51.2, 61.7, 63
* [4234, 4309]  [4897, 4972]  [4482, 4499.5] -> -0.20 mag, 42.6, 59.5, 62.8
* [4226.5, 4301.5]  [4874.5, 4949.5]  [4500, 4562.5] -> -0.19 mag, 43.6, 61.3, 62.4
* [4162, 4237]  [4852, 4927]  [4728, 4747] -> -0.08 mag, 47.1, 62.6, 60.9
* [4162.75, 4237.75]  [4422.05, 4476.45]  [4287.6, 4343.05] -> 0.16 mag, 47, 44.2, 55.5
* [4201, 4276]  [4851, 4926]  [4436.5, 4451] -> -0.13 mag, 45.4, 56.7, 61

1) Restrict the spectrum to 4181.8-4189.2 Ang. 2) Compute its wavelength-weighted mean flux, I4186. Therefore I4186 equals 44.6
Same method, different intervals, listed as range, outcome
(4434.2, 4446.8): 54.5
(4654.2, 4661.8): 64.9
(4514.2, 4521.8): 61.3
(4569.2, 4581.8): 62.4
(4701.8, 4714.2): 60.4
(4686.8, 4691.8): 63.7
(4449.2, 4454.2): 57.6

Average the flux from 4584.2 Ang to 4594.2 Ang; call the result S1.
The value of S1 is 62.6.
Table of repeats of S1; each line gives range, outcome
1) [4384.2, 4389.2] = 42.4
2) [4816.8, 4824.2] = 65.7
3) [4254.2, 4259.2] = 46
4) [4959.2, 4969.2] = 63.6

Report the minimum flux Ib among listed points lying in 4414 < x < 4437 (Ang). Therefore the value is 45.39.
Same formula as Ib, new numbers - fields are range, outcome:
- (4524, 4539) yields 51.17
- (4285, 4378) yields 25.67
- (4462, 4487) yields 53.63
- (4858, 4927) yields 47.69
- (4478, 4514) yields 54.66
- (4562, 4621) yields 59.24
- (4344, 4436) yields 34.41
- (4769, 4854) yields 60.64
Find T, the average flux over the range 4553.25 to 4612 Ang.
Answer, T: 62.7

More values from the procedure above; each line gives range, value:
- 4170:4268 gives 46.6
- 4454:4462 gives 50.1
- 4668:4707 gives 62.5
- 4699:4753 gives 63.2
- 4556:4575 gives 63.2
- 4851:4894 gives 59.8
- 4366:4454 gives 52.1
